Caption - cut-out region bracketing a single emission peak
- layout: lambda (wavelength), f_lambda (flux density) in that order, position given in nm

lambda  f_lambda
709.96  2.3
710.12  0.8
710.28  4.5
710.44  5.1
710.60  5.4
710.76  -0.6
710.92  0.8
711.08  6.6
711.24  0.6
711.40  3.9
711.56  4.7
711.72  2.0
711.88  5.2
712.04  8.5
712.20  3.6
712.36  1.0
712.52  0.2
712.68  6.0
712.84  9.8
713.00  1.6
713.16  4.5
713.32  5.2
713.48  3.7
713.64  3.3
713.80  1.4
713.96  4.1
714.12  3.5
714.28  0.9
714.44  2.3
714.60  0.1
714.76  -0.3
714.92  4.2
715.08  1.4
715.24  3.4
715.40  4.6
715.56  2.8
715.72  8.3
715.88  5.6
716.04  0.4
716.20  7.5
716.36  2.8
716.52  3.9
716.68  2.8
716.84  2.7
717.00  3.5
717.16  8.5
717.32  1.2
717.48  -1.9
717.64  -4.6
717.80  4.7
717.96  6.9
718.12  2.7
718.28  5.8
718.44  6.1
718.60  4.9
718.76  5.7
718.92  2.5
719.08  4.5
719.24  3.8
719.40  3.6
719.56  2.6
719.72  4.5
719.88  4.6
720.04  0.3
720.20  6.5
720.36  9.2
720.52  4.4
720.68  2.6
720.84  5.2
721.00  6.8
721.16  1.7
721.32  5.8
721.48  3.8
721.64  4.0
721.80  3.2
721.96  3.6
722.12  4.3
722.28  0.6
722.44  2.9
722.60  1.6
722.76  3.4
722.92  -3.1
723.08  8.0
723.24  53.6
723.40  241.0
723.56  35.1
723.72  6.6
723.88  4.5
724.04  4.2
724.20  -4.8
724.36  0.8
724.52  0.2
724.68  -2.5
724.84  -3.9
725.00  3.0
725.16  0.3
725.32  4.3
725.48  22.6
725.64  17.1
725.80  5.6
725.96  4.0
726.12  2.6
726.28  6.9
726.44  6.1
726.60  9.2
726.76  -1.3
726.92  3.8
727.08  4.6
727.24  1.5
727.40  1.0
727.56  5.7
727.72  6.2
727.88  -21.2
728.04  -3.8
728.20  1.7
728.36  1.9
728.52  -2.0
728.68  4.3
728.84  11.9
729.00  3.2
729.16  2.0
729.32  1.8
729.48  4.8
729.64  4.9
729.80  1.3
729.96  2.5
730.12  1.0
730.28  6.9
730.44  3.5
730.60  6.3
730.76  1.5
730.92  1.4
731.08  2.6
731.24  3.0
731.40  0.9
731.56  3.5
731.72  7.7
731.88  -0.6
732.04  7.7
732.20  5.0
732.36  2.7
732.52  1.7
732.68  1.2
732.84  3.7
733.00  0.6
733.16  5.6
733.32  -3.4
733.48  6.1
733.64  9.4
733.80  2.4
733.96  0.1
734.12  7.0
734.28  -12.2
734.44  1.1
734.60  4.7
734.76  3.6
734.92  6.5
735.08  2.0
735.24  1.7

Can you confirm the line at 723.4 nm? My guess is H-alpha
